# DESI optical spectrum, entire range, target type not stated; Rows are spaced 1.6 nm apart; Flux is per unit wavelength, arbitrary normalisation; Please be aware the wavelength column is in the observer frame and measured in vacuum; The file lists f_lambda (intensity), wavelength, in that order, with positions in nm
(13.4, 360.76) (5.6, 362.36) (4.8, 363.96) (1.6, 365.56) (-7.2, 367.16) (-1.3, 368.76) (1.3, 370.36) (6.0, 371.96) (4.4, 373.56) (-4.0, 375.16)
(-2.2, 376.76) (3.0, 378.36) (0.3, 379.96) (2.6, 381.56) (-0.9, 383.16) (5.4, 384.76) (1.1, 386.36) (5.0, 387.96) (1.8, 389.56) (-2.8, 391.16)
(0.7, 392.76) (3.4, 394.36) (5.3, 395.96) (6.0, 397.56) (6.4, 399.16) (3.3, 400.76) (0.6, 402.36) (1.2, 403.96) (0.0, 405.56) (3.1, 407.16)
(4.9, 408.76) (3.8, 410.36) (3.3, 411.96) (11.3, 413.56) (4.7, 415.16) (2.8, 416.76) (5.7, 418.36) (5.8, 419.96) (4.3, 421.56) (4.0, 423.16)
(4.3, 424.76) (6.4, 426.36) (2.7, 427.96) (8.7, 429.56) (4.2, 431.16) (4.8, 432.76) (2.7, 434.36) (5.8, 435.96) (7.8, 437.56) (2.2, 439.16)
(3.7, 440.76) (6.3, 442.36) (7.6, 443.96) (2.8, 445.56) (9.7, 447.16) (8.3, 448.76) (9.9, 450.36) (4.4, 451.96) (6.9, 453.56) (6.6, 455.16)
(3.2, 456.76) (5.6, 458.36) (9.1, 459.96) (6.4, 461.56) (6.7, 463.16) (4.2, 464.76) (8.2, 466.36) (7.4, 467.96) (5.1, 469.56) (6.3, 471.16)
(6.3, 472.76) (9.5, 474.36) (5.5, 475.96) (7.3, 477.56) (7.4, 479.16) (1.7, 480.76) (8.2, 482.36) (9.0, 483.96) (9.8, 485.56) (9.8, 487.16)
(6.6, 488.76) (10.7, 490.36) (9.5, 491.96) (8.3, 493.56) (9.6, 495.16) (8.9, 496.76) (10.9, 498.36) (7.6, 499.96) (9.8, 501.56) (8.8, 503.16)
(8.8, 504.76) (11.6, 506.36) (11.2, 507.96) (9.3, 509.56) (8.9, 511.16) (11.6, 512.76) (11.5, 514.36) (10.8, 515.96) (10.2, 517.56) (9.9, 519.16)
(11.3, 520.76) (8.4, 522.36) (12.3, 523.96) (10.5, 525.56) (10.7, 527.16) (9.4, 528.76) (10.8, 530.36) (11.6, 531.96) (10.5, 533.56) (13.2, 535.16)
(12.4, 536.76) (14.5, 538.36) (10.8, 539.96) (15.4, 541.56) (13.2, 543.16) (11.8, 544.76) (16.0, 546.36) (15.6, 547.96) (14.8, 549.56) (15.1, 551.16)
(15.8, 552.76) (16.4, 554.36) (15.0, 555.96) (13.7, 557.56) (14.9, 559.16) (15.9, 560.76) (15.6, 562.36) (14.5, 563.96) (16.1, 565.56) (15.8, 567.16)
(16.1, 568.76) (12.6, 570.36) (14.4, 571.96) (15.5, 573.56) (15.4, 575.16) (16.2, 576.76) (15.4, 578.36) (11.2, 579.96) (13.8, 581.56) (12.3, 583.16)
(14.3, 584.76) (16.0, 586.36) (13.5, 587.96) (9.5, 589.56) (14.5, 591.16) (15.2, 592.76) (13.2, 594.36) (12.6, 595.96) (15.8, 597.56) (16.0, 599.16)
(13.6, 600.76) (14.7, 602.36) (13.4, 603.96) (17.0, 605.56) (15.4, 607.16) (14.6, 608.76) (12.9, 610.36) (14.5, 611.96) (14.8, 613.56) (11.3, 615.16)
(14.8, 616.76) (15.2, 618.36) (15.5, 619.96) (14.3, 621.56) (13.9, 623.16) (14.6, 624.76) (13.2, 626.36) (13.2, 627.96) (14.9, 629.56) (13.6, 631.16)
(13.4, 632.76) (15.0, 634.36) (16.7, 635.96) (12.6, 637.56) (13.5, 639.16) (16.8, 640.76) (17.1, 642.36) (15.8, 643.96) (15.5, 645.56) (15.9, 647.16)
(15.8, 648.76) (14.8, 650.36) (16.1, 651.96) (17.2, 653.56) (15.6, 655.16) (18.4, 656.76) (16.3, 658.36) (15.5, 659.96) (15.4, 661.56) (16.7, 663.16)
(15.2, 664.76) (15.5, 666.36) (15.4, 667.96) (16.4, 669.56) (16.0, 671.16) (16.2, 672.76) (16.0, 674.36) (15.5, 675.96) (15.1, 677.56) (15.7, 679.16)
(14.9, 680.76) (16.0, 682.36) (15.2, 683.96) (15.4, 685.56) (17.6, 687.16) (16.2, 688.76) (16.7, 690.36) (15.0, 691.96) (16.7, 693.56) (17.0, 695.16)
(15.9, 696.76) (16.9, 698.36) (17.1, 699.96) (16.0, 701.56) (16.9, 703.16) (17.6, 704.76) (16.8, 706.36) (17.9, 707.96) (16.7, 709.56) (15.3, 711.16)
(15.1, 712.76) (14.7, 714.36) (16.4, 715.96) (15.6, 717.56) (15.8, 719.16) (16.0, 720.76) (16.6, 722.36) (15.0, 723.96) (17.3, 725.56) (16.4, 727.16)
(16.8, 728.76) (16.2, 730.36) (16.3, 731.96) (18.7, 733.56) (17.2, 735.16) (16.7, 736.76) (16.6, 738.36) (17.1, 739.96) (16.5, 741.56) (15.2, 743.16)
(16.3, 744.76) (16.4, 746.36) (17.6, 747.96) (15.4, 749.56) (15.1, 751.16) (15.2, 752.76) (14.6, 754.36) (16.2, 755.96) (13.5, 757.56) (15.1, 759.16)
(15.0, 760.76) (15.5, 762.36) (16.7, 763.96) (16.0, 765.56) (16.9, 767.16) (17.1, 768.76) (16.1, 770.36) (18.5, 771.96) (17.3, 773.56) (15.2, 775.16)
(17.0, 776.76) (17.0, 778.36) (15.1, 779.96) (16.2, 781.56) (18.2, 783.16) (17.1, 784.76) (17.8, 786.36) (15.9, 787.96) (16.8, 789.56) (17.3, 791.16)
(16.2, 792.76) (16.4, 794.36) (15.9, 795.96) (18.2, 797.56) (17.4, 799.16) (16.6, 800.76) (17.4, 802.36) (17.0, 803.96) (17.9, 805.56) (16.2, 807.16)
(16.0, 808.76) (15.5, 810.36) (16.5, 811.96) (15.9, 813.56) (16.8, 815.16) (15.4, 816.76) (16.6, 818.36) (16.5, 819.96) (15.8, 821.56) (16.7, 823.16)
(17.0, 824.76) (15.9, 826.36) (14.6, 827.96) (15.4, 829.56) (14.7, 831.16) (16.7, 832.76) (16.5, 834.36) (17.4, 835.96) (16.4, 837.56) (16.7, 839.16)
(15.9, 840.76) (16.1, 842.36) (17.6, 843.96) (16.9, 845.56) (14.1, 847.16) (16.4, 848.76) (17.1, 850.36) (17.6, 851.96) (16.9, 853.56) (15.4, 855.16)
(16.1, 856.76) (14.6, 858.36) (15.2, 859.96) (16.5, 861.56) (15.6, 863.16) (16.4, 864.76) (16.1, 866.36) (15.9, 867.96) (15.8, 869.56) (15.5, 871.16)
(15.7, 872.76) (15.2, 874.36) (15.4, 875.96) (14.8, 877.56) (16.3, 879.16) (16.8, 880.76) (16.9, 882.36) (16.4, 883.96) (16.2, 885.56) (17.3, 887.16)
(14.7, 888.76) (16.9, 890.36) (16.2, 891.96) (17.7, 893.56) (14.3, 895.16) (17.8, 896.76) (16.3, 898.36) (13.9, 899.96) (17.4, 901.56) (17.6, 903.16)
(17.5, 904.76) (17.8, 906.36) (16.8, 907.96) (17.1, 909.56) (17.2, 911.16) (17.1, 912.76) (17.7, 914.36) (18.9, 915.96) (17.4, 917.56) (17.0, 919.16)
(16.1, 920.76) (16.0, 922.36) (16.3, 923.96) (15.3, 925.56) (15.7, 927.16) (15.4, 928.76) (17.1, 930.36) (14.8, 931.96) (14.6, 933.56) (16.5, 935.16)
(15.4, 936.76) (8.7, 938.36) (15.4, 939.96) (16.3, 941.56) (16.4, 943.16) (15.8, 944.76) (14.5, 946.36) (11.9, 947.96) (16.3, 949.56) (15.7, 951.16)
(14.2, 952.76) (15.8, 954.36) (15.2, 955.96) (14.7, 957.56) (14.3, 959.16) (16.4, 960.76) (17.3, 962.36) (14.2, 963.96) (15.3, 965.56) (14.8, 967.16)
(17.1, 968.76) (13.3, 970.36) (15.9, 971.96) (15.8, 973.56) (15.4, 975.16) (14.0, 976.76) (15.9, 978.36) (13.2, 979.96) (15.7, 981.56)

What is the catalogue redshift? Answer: 0.211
